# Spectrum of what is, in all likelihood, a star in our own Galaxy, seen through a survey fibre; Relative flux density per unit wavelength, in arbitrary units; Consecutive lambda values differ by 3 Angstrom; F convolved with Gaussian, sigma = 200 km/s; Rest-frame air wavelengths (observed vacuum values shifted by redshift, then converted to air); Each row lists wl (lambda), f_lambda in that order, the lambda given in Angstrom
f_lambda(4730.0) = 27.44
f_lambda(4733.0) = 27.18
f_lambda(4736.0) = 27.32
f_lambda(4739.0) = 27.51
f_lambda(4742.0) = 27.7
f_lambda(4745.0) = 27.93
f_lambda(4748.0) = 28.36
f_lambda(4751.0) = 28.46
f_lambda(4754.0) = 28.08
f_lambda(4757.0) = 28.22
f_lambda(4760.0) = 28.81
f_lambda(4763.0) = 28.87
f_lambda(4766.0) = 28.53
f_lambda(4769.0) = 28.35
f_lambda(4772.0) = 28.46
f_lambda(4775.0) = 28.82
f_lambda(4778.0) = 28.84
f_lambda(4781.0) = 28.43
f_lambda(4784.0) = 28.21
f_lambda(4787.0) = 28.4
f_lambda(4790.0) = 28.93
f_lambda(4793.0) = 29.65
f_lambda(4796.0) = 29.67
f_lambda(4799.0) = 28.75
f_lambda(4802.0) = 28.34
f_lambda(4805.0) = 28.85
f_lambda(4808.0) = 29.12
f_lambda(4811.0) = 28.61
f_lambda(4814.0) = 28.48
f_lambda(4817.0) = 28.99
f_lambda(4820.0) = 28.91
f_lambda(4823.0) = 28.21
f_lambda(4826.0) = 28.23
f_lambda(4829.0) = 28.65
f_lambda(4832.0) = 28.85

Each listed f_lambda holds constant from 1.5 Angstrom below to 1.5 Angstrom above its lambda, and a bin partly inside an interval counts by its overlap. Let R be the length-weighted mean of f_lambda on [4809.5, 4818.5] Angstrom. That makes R 28.7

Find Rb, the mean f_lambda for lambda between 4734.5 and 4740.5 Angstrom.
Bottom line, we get 27.4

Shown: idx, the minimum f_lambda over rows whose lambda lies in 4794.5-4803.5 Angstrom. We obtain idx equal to 28.34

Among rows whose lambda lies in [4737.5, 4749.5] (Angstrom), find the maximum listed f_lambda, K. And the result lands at 28.36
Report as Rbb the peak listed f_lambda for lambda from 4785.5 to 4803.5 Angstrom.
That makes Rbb 29.67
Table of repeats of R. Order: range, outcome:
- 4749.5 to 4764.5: 28.5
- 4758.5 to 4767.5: 28.7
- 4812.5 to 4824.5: 28.6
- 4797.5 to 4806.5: 28.6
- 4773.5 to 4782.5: 28.7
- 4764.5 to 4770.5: 28.4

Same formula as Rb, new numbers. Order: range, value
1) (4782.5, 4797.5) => 29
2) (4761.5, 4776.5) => 28.6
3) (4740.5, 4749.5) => 28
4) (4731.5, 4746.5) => 27.5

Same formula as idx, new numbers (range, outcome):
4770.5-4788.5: 28.21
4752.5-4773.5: 28.08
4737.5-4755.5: 27.51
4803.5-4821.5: 28.48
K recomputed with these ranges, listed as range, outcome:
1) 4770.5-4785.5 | 28.84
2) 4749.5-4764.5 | 28.87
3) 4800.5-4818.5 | 29.12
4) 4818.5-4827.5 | 28.91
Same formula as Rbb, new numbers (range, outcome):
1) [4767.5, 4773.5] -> 28.46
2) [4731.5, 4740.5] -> 27.51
